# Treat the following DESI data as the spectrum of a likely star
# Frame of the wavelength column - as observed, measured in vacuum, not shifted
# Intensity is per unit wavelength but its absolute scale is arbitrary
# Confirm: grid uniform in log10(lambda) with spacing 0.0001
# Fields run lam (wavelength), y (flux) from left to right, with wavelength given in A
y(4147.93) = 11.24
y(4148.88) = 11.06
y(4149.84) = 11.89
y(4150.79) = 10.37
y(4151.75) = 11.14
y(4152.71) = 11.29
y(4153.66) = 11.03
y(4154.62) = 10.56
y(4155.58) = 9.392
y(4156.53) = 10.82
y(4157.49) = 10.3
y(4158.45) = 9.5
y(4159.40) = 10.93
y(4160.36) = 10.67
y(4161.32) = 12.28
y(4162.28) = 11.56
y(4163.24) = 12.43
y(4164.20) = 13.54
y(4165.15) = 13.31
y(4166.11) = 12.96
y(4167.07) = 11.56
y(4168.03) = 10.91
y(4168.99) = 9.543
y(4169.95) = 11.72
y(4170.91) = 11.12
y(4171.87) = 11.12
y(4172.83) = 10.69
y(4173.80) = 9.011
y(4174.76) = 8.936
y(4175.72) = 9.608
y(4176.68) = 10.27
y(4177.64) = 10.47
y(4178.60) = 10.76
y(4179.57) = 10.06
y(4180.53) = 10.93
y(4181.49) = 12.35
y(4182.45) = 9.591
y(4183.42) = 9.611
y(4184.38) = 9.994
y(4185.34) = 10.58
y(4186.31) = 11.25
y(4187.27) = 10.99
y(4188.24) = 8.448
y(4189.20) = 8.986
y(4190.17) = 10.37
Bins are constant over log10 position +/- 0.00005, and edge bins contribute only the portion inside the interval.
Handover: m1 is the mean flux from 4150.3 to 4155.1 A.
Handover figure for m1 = 10.9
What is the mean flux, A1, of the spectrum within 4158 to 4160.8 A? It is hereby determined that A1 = 10.4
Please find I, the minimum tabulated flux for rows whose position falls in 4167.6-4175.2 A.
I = 8.936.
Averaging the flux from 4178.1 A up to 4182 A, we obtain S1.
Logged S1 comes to 11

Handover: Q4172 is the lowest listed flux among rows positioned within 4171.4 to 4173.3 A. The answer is 10.69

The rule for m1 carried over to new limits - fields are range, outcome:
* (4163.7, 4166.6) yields 13.3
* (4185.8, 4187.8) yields 11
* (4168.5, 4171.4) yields 10.8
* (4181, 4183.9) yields 10.5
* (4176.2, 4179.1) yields 10.5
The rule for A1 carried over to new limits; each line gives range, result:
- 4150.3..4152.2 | 10.8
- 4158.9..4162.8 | 11.4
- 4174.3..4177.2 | 9.64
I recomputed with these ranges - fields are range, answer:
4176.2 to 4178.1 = 10.27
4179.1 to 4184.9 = 9.591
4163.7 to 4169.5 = 9.543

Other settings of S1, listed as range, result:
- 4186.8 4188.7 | 9.7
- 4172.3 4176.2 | 9.57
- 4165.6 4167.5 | 12.3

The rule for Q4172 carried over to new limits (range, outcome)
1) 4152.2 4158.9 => 9.392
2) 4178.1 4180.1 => 10.06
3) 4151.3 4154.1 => 11.03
